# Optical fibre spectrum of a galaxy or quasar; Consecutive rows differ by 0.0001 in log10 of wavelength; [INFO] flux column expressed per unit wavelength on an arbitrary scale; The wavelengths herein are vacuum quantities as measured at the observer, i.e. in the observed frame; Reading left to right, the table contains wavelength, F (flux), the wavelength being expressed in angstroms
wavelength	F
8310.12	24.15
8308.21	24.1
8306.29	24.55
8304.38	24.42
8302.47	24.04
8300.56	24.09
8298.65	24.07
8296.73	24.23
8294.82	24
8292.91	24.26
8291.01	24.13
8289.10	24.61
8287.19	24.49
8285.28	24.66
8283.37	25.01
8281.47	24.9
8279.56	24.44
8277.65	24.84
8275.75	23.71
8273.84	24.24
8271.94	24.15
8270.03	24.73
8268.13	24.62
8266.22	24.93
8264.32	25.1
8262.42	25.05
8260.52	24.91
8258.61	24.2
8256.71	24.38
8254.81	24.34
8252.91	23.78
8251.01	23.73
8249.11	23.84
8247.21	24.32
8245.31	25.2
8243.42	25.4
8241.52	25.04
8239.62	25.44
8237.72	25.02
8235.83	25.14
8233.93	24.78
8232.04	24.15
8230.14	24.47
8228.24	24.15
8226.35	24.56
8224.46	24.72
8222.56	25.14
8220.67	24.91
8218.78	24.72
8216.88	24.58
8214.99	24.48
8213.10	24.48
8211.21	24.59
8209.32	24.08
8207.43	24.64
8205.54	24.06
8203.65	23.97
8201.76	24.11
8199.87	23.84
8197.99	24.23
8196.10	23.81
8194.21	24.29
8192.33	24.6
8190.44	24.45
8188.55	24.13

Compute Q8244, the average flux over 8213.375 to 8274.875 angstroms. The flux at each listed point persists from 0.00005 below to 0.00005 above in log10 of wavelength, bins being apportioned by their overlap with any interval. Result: 24.6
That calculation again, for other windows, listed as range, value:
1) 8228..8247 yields 24.9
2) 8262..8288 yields 24.6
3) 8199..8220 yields 24.3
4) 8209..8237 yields 24.6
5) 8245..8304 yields 24.4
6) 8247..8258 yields 24.1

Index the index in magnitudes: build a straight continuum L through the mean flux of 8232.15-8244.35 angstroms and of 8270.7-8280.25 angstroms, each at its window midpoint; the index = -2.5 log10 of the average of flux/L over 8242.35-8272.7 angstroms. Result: 0.005 mag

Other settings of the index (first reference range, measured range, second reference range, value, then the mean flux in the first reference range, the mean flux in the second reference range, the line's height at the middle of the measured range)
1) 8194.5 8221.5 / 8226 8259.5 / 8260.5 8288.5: -0.003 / 24.3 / 24.6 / 24.5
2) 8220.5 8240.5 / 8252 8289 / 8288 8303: -0.006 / 24.8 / 24.2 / 24.4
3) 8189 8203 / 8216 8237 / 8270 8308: -0.019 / 24.2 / 24.4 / 24.2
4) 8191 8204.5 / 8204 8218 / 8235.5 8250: -0.001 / 24.1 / 24.9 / 24.4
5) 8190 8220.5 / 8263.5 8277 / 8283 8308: -0.008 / 24.3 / 24.3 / 24.3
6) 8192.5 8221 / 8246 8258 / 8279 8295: 0.015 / 24.3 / 24.5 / 24.4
